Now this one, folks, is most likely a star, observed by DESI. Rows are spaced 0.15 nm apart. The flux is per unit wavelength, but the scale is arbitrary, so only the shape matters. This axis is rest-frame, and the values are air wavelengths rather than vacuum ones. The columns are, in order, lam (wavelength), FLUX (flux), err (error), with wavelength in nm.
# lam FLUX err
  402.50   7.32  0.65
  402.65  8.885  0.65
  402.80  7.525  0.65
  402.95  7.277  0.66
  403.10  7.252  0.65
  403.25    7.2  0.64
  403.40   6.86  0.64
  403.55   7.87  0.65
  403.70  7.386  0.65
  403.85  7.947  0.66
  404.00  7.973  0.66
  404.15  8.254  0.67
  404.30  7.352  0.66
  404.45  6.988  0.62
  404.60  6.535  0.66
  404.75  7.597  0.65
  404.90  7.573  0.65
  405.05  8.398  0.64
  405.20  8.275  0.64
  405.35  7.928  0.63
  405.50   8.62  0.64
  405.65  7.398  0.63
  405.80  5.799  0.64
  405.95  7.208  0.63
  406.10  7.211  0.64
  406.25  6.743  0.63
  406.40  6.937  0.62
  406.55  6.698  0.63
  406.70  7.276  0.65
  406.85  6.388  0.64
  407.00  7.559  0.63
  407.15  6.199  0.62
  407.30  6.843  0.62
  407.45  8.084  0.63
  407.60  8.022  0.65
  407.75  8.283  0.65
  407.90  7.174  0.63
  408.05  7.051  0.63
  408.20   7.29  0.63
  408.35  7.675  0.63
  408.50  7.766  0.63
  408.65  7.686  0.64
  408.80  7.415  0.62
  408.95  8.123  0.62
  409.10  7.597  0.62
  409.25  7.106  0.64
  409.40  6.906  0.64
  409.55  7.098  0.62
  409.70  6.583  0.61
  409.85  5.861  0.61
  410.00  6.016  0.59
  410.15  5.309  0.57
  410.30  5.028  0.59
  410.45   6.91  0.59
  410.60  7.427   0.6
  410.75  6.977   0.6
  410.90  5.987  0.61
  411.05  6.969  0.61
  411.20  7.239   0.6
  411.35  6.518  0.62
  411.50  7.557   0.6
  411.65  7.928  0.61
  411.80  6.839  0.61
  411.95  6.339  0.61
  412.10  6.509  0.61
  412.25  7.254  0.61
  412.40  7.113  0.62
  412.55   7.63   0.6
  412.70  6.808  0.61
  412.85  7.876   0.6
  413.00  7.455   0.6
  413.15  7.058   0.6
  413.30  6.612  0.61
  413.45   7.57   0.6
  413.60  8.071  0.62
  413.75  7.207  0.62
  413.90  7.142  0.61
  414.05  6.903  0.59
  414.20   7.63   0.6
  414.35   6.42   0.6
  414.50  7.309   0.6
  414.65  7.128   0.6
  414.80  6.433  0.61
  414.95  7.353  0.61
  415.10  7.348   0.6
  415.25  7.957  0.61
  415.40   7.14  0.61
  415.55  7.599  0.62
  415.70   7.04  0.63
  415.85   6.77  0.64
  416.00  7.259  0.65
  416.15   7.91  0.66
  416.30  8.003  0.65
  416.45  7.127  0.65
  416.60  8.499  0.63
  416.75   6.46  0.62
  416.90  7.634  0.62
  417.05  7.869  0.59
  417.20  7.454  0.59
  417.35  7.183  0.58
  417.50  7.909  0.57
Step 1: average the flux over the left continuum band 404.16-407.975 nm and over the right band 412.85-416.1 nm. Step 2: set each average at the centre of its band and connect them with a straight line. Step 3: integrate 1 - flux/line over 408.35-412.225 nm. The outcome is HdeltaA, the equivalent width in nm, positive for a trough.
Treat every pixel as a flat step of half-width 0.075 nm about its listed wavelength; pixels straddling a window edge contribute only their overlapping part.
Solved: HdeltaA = 0.21 nm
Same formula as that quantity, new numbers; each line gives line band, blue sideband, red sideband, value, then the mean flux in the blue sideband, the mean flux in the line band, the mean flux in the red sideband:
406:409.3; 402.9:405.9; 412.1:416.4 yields 0.051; 7.52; 7.32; 7.27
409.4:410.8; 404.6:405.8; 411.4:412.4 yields 0.168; 7.74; 6.37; 7.06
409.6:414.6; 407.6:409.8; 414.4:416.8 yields 0.312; 7.41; 6.91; 7.33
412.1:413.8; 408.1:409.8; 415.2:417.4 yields 0.026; 7.36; 7.3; 7.46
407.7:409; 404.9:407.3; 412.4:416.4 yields -0.059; 7.24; 7.58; 7.29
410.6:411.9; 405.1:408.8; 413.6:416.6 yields 0.055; 7.35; 7.01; 7.3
